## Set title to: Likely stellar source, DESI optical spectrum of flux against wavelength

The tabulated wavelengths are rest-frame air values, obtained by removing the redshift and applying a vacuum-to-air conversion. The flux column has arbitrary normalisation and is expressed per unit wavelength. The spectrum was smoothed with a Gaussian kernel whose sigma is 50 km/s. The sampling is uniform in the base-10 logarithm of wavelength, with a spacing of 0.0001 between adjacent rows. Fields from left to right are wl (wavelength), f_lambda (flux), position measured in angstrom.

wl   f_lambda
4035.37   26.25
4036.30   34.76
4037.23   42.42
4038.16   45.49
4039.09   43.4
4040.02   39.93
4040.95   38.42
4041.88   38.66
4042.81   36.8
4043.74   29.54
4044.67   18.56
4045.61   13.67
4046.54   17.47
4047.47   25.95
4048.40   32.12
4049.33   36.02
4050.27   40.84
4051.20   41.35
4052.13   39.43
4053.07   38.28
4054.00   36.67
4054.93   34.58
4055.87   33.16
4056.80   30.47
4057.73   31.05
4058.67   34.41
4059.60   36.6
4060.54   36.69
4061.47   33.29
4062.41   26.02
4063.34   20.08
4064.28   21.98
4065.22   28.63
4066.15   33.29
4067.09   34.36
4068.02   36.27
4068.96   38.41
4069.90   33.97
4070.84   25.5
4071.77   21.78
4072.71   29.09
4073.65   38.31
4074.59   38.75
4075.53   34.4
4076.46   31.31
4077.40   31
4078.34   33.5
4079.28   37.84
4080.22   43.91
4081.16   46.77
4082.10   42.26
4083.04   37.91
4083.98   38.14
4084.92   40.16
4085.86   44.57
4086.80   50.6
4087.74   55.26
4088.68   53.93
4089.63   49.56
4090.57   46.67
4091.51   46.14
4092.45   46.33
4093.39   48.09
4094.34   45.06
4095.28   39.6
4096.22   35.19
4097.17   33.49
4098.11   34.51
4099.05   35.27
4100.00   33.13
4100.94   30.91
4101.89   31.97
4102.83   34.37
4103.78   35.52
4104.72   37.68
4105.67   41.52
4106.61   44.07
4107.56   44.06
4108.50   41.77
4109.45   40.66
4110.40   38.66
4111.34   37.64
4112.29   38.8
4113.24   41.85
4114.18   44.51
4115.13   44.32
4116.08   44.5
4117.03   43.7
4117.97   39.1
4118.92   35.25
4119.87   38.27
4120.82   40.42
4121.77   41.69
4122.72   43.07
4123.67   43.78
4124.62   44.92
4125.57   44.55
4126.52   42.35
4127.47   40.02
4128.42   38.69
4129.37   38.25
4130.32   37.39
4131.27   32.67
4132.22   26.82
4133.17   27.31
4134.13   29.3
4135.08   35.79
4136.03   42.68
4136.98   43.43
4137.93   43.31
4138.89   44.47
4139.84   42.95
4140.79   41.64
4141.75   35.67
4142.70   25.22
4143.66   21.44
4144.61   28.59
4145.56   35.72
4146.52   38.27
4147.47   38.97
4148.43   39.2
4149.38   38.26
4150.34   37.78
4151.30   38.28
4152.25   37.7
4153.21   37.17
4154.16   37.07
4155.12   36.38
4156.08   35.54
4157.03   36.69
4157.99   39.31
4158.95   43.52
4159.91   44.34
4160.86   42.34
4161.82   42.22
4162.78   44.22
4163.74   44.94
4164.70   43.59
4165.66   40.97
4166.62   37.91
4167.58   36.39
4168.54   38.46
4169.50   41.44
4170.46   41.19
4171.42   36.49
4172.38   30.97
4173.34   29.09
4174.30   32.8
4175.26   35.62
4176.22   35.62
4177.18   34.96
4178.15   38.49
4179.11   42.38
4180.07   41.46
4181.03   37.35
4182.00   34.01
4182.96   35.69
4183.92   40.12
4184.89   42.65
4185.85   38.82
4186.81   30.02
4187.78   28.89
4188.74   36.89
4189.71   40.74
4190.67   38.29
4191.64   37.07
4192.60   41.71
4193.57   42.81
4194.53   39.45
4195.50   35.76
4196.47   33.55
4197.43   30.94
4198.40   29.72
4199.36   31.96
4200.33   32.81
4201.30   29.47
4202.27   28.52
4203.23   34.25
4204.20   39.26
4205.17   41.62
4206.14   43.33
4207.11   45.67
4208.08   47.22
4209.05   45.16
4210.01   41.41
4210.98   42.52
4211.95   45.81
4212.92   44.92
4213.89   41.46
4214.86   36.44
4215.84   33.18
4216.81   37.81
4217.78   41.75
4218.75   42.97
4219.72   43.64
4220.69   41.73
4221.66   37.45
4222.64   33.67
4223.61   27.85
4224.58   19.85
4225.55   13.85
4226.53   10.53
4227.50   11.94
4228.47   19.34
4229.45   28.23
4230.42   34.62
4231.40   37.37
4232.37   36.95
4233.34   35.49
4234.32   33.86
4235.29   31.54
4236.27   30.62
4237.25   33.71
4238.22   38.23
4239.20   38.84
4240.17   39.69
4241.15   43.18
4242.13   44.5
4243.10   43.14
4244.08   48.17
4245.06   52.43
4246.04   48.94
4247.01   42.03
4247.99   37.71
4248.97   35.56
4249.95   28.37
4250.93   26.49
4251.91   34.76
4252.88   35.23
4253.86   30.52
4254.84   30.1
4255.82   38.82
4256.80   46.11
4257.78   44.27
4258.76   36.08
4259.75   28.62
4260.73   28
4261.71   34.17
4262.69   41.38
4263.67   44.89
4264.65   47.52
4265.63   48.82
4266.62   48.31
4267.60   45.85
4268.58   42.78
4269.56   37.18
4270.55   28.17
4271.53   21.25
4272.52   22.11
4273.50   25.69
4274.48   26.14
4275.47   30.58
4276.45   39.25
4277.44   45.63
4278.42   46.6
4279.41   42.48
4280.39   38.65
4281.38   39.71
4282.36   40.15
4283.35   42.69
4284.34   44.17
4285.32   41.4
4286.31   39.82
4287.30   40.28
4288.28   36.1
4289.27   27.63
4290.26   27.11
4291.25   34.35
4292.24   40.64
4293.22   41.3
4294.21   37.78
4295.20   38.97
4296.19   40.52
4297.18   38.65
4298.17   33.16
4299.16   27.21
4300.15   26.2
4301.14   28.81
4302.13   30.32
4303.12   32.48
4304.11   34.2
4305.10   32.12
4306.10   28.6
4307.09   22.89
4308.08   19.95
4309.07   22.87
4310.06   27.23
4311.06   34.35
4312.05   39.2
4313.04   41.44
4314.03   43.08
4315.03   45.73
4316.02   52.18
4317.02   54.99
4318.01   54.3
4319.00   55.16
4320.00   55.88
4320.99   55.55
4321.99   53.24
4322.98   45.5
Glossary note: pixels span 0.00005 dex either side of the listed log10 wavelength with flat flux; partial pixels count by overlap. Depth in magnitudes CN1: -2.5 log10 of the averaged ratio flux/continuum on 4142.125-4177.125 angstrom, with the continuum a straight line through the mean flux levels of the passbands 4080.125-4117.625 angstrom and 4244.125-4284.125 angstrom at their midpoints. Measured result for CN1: 0.080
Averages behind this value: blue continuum 41.5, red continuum 37.8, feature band 37.3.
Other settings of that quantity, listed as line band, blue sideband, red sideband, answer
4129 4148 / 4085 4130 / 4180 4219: 0.14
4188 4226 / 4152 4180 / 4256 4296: 0.03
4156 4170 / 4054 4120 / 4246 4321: -0.09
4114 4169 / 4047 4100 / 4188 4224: -0.03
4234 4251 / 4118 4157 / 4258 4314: -0.09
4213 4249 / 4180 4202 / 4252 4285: 0.04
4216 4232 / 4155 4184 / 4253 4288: 0.25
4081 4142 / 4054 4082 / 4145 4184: -0.15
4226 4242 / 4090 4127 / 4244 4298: 0.20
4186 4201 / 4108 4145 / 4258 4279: 0.07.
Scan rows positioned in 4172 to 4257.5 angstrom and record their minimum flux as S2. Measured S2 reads 10.53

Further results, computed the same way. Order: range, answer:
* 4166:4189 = 28.89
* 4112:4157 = 21.44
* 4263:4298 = 21.25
